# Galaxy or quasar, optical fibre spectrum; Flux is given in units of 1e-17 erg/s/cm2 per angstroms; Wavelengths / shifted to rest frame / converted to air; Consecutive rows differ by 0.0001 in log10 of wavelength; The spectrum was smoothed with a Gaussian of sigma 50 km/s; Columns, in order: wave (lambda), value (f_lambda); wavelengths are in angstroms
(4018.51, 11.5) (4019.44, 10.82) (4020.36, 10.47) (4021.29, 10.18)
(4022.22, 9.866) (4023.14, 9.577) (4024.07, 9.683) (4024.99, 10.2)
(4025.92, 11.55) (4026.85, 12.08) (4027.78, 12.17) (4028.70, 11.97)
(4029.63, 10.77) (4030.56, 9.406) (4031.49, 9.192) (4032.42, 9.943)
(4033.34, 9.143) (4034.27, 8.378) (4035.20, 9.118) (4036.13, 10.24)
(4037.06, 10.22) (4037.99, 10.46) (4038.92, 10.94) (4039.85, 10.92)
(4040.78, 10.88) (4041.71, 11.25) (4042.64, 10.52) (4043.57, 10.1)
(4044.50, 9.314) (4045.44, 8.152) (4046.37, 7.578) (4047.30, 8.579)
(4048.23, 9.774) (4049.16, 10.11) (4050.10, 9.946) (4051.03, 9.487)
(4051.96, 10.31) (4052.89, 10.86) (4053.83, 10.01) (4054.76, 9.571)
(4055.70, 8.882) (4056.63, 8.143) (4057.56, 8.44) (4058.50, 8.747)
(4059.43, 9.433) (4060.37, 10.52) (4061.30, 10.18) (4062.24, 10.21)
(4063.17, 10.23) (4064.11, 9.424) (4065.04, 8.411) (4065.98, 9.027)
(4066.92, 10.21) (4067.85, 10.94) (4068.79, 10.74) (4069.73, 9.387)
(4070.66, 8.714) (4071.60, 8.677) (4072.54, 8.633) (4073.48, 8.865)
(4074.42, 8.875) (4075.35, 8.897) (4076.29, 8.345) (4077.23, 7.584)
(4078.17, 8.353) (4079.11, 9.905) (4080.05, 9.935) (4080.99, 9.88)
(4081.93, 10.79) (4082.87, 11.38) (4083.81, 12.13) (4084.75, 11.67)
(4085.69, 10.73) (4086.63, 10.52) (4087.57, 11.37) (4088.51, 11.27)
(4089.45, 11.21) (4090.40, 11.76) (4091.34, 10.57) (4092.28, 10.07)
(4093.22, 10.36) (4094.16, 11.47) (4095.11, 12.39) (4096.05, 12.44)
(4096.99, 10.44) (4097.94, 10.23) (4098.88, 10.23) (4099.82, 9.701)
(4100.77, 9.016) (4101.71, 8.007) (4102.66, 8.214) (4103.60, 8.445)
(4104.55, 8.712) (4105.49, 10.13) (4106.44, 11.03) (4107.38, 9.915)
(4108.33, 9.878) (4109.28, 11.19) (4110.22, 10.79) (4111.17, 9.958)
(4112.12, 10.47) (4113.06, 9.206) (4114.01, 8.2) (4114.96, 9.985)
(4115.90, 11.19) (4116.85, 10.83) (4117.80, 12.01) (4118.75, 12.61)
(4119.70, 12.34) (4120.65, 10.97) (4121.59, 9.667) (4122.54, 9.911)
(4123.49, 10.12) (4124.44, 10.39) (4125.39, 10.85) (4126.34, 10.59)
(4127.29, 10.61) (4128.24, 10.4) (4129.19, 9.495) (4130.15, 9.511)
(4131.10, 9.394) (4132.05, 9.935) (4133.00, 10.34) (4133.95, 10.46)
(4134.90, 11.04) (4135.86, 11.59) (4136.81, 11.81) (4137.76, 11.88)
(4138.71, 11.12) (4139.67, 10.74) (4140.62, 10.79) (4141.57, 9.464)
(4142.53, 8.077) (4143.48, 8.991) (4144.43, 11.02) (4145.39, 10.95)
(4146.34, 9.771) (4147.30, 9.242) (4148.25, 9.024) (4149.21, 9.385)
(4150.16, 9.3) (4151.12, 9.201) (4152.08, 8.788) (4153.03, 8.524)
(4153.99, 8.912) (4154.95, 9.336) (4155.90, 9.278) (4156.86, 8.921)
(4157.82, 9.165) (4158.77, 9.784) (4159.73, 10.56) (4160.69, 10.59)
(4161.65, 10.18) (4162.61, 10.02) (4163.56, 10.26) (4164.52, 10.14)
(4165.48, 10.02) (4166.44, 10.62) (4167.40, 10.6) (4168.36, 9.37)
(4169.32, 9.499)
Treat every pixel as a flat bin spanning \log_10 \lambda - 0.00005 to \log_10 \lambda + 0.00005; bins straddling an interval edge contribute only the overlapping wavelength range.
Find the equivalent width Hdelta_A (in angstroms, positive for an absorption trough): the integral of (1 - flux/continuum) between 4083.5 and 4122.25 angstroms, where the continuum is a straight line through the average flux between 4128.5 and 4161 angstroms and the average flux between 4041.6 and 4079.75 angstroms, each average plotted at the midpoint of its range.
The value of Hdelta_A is -3.5 angstroms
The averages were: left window 9.38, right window 9.89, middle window 10.5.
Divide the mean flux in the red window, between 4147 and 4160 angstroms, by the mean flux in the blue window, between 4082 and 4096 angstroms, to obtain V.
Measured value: 0.8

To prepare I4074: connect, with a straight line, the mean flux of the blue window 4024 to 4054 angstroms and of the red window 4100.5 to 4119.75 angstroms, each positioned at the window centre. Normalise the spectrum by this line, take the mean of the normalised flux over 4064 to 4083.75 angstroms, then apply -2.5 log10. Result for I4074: 0.07 mag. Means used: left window 10.1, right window 10.1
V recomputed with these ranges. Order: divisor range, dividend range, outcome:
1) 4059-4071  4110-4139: 1.08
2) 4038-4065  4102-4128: 1.06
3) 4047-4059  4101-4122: 1.07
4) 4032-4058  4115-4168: 1.05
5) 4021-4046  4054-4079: 0.90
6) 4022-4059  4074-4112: 1.03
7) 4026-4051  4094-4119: 1.02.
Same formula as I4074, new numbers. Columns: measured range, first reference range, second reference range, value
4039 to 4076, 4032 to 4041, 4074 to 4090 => 0.06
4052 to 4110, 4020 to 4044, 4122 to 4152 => 0.04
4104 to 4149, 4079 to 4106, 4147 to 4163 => -0.05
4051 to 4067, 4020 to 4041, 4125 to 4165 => 0.08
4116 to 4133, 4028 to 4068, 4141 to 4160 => -0.12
